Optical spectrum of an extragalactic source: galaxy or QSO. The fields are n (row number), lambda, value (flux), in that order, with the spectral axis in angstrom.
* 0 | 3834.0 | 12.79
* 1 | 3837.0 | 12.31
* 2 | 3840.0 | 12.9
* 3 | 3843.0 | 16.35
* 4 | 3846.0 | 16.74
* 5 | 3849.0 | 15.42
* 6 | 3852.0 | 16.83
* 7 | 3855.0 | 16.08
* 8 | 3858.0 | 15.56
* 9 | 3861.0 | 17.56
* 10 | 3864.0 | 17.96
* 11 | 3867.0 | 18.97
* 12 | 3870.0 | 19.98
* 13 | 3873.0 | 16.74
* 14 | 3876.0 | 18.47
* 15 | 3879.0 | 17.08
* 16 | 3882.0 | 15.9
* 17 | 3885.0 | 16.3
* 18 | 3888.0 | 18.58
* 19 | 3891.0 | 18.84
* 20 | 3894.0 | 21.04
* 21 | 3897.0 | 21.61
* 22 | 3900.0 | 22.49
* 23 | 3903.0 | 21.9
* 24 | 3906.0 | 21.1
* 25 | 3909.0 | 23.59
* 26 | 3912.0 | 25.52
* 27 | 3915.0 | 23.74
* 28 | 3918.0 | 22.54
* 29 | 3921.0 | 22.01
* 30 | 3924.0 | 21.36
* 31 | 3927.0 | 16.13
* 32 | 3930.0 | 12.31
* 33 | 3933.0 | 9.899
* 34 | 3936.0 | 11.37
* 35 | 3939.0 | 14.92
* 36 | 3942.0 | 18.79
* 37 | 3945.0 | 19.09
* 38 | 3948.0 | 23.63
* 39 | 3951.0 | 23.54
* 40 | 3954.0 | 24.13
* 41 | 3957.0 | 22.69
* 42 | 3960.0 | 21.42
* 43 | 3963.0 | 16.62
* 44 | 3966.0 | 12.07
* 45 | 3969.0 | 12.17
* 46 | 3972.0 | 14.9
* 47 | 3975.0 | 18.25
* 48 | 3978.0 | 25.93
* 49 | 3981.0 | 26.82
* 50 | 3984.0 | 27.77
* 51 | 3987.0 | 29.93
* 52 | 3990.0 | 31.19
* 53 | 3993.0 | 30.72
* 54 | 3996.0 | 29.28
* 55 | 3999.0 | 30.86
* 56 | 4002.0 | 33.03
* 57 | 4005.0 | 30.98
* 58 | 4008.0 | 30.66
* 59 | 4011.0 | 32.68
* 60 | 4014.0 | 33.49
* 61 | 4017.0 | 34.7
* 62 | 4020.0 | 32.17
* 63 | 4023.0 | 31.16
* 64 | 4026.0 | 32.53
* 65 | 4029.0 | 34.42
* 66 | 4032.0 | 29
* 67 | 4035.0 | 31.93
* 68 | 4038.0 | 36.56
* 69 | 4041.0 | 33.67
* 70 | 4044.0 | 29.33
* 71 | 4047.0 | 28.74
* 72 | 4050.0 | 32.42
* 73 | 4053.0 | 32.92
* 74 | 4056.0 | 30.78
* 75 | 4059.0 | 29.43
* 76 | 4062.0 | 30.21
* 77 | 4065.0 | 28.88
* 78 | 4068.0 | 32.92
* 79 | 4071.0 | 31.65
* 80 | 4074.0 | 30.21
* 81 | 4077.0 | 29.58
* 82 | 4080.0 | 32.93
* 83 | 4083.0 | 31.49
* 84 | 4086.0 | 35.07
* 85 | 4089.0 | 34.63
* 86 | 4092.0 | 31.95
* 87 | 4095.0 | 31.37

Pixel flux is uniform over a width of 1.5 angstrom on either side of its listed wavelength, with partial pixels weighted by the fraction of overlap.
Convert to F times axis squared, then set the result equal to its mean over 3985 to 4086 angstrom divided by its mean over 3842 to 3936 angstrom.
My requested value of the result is 1.83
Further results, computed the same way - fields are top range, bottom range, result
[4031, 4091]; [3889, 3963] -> 1.69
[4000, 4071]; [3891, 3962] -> 1.67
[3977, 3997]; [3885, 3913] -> 1.42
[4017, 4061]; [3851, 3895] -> 1.96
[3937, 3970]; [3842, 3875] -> 1.16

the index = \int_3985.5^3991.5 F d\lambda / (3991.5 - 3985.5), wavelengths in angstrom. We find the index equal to 30.6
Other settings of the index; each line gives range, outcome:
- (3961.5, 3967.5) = 14.3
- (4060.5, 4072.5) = 30.9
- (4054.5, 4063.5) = 30.1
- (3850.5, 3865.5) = 16.8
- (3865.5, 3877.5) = 18.5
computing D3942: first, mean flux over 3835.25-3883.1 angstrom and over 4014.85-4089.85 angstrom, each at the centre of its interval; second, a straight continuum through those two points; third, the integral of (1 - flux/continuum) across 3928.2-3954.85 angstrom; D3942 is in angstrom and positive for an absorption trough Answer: 6.76 angstrom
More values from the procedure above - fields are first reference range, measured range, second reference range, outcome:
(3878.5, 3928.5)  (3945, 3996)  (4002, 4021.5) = 9.8 angstrom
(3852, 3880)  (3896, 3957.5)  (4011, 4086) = 5.8 angstrom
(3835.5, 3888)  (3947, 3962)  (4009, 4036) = 1.7 angstrom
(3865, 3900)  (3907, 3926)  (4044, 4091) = -1.7 angstrom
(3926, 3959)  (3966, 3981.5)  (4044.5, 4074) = 2.2 angstrom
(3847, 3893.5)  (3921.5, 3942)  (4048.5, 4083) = 6.3 angstrom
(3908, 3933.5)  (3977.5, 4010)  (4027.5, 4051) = -3.0 angstrom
